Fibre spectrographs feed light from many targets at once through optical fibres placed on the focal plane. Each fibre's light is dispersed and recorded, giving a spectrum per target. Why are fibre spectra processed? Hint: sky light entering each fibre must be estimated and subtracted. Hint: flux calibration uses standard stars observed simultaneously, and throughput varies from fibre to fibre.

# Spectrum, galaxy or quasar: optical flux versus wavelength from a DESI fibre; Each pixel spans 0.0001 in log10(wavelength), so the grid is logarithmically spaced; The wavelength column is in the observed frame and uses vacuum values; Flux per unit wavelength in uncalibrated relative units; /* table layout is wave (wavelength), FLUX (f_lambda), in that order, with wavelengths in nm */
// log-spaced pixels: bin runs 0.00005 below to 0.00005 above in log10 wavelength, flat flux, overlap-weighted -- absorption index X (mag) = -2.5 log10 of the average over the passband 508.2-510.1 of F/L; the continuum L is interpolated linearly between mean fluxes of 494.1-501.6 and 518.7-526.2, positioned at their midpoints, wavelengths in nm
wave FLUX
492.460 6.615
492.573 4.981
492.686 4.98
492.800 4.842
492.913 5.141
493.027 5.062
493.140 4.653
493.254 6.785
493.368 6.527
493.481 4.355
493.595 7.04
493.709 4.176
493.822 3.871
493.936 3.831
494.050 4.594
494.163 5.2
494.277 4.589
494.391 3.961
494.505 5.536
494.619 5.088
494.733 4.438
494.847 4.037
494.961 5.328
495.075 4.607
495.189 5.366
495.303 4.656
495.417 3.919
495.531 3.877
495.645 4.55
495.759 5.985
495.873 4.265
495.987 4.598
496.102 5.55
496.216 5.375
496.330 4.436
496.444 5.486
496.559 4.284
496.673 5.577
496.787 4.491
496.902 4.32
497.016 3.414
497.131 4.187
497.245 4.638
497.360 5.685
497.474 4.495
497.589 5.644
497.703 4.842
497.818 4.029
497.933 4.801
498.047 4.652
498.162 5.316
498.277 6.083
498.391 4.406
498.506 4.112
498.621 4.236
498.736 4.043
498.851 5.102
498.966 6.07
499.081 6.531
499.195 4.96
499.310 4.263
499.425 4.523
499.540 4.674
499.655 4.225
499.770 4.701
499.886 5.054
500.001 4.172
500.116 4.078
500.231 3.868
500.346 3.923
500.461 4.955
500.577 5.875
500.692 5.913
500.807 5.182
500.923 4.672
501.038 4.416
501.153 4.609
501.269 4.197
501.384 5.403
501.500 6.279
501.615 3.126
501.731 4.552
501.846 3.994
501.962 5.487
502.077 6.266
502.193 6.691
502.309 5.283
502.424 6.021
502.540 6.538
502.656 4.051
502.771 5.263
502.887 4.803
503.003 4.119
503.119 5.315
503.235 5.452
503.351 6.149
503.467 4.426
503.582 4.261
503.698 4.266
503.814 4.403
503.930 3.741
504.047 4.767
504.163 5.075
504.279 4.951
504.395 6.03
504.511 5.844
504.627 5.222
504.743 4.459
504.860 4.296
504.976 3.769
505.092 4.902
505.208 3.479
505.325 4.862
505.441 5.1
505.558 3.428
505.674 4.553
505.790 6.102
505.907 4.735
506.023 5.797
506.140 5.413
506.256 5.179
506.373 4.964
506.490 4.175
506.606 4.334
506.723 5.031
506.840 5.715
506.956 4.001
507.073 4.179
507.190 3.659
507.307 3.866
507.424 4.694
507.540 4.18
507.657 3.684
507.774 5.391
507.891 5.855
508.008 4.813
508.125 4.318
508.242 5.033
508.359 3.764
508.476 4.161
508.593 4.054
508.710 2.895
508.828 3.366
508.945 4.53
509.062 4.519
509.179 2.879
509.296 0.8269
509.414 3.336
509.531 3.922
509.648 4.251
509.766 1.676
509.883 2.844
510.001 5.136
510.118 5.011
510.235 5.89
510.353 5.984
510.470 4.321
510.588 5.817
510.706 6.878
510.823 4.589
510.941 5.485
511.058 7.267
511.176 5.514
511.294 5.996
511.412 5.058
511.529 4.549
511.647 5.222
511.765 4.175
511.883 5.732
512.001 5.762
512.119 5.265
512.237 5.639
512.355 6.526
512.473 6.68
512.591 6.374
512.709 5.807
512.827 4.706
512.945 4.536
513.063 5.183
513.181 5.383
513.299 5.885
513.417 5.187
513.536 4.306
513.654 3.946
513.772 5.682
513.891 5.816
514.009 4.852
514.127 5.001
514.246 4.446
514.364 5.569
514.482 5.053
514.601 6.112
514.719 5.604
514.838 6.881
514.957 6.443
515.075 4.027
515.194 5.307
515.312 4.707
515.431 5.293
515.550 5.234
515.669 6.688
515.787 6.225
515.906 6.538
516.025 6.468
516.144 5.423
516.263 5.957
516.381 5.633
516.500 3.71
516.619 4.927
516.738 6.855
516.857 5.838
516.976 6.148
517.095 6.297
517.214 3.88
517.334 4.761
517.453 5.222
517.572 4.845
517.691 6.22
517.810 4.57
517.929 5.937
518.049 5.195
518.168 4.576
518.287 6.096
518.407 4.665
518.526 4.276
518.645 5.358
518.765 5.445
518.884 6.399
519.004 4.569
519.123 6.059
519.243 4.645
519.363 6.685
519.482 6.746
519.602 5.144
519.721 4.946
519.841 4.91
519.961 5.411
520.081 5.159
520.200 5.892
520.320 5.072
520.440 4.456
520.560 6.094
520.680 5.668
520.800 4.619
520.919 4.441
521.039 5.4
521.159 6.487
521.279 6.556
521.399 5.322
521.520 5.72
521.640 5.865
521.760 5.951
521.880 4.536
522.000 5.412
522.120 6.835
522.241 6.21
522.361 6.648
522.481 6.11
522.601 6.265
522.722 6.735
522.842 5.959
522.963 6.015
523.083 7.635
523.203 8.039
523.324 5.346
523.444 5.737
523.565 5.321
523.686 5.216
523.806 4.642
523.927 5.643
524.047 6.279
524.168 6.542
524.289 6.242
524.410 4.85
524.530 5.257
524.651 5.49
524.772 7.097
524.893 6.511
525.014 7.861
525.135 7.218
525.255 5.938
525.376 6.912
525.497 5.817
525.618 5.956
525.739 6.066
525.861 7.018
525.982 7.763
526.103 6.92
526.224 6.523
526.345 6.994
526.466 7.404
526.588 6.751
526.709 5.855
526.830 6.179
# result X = 0.42 mag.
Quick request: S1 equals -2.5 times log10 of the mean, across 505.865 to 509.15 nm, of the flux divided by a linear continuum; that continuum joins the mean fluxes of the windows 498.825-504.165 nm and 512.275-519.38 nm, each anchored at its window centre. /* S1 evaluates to 0.145 mag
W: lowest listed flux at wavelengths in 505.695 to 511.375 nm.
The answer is 0.8269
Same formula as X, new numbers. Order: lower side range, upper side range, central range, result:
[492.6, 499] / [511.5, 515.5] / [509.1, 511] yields 0.21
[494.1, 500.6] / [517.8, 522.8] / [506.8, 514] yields 0.09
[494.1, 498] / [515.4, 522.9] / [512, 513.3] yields -0.06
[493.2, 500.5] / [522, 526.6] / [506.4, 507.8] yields 0.22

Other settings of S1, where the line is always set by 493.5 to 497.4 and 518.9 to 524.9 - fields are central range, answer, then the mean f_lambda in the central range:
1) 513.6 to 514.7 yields 0.06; 5.19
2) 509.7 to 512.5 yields 0.01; 5.27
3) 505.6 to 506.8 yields 0.03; 5.02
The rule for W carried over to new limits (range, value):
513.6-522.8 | 3.71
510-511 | 4.321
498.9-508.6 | 3.126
